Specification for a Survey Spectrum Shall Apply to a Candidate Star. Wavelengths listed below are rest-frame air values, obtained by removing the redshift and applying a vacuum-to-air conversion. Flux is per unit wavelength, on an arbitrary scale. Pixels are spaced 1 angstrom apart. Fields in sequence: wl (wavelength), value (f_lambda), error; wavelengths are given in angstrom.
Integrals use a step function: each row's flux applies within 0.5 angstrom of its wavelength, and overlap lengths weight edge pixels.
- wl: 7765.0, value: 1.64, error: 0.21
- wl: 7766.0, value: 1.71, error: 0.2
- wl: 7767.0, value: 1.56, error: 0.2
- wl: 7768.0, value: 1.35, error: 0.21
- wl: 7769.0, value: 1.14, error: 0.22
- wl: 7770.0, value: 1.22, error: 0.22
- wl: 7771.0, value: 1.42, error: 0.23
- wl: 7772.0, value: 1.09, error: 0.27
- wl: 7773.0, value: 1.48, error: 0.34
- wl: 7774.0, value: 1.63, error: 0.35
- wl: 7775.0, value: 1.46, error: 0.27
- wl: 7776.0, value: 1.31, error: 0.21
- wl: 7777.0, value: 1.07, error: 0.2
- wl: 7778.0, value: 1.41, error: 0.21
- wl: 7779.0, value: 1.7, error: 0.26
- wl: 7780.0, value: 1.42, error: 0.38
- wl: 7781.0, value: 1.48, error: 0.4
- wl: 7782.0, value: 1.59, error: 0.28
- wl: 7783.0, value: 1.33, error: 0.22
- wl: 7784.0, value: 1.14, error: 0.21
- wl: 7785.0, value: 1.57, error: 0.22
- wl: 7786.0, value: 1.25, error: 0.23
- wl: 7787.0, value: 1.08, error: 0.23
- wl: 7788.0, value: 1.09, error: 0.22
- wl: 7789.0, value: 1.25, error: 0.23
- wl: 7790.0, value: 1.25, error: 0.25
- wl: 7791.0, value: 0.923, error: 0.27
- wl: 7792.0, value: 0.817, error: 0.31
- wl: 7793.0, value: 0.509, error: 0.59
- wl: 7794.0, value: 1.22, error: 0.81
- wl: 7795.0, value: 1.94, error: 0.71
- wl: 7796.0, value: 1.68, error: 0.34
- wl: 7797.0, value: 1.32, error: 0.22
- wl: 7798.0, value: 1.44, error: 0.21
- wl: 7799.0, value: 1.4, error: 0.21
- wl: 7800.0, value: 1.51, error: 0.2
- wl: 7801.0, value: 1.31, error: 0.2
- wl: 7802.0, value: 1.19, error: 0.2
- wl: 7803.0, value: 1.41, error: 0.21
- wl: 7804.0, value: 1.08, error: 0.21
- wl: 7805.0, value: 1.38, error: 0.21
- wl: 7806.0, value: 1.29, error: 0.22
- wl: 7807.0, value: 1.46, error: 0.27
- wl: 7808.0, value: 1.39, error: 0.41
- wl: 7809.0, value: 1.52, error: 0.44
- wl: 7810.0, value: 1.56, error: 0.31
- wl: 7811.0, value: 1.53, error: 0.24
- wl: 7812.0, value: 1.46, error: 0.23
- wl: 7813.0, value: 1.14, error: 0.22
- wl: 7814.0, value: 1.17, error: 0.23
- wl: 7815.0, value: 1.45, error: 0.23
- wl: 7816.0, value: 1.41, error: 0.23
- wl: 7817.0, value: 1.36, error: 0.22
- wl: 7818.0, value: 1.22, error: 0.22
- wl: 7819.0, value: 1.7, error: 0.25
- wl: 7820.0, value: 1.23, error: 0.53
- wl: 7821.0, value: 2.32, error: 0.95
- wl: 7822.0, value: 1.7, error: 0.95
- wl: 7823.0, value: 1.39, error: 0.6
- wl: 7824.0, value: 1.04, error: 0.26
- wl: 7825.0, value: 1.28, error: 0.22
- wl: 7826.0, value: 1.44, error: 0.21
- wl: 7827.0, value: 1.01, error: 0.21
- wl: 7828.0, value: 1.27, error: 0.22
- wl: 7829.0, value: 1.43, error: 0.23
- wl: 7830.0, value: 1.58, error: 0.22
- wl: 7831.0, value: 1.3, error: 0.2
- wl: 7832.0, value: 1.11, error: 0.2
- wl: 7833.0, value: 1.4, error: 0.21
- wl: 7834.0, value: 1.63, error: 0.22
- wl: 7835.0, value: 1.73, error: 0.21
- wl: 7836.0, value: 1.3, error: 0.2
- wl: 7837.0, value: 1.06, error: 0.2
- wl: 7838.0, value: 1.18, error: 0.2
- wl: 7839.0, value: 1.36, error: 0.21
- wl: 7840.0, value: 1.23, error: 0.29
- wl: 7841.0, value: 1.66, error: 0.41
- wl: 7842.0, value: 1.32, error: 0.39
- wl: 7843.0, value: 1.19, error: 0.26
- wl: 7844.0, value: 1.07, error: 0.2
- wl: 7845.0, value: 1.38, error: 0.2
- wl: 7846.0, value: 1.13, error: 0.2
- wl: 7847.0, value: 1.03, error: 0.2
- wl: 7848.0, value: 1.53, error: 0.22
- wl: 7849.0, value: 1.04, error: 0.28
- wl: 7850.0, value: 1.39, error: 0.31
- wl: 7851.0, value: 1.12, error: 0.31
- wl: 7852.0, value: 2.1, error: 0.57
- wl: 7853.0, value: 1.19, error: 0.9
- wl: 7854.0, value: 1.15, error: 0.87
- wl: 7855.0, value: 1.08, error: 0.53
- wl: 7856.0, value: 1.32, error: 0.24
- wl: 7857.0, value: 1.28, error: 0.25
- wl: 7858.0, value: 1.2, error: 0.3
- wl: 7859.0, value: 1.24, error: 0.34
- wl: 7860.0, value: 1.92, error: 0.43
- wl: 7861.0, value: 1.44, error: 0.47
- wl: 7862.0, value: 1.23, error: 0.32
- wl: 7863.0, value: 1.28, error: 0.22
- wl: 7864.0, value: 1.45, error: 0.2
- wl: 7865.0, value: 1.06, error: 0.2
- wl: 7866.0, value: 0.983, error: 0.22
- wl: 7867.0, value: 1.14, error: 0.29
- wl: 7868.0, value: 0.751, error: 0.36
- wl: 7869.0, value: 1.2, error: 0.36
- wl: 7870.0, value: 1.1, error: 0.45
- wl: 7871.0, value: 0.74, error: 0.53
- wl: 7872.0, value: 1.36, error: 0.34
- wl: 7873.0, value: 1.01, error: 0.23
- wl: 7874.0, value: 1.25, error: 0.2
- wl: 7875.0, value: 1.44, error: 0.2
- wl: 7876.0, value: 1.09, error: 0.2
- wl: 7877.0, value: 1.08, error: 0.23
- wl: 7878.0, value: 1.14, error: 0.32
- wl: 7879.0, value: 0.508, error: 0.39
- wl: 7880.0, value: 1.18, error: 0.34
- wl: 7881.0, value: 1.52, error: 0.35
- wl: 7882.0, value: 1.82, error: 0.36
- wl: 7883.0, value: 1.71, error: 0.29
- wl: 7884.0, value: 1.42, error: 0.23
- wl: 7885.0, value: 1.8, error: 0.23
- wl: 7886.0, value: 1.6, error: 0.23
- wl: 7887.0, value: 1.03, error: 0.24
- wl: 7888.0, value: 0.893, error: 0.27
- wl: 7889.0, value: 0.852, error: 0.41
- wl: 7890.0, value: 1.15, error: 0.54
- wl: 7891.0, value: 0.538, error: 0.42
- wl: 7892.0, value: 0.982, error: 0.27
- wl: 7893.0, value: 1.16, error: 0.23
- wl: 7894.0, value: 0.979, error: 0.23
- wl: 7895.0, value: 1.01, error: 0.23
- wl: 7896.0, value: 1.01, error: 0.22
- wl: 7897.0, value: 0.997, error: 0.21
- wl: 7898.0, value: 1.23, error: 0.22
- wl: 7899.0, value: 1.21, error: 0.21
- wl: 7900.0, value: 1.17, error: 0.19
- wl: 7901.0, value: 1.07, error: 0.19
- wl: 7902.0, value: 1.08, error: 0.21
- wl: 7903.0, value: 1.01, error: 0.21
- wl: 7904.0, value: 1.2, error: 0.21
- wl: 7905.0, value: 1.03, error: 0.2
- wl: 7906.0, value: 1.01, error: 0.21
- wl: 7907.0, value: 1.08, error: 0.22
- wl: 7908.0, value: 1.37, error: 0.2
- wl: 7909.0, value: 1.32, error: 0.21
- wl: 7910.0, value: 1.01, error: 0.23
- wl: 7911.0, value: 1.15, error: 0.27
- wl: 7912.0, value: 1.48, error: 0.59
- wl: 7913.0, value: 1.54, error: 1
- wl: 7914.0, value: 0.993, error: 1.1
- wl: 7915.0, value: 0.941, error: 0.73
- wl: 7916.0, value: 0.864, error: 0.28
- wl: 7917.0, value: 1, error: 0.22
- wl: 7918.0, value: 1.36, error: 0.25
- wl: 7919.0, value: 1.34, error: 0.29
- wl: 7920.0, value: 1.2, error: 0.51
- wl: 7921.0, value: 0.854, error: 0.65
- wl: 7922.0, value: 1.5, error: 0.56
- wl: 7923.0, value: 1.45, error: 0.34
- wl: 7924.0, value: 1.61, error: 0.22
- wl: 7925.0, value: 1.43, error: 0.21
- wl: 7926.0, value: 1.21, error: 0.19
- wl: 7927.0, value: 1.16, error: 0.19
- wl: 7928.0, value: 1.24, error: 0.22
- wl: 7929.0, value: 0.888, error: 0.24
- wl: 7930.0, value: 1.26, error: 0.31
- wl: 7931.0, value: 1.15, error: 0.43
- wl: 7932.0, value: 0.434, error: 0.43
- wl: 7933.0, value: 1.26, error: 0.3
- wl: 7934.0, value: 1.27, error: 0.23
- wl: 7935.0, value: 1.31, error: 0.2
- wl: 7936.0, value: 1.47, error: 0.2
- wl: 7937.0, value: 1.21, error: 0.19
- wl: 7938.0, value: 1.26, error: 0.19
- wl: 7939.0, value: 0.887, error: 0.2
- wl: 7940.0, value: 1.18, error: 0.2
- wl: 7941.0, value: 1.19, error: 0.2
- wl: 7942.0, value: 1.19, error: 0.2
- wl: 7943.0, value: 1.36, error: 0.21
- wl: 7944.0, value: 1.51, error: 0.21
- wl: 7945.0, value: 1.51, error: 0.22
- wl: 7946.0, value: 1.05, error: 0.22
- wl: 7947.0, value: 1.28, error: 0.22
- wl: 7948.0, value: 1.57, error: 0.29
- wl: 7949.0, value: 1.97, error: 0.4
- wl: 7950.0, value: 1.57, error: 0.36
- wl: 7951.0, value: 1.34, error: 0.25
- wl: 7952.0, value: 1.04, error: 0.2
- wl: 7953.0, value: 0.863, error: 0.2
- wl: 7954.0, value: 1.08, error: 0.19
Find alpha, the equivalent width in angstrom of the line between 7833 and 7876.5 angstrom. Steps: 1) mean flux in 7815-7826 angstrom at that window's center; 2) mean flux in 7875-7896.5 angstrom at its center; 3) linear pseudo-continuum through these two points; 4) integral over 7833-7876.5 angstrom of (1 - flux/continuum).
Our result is 1.5 angstrom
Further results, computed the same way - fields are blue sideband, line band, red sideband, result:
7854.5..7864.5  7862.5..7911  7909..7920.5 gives 4.4 angstrom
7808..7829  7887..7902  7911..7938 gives 2.9 angstrom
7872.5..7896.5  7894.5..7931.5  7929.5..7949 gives 1.2 angstrom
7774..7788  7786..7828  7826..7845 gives 0.4 angstrom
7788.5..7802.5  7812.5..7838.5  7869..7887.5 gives -2.3 angstrom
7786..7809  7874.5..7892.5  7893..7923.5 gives -0.5 angstrom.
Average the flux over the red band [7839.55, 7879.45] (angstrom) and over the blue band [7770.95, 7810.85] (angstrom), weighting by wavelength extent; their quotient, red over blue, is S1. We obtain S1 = 0.9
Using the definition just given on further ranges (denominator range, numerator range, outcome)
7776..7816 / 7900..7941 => 0.89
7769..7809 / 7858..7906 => 0.89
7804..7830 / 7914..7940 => 0.84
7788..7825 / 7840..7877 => 0.92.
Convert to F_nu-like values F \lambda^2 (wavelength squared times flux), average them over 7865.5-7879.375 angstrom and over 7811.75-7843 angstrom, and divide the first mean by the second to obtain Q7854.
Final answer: 0.78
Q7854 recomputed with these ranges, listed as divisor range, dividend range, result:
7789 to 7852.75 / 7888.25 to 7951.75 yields 0.90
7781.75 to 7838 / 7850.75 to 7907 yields 0.90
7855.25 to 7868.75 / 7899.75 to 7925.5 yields 0.97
